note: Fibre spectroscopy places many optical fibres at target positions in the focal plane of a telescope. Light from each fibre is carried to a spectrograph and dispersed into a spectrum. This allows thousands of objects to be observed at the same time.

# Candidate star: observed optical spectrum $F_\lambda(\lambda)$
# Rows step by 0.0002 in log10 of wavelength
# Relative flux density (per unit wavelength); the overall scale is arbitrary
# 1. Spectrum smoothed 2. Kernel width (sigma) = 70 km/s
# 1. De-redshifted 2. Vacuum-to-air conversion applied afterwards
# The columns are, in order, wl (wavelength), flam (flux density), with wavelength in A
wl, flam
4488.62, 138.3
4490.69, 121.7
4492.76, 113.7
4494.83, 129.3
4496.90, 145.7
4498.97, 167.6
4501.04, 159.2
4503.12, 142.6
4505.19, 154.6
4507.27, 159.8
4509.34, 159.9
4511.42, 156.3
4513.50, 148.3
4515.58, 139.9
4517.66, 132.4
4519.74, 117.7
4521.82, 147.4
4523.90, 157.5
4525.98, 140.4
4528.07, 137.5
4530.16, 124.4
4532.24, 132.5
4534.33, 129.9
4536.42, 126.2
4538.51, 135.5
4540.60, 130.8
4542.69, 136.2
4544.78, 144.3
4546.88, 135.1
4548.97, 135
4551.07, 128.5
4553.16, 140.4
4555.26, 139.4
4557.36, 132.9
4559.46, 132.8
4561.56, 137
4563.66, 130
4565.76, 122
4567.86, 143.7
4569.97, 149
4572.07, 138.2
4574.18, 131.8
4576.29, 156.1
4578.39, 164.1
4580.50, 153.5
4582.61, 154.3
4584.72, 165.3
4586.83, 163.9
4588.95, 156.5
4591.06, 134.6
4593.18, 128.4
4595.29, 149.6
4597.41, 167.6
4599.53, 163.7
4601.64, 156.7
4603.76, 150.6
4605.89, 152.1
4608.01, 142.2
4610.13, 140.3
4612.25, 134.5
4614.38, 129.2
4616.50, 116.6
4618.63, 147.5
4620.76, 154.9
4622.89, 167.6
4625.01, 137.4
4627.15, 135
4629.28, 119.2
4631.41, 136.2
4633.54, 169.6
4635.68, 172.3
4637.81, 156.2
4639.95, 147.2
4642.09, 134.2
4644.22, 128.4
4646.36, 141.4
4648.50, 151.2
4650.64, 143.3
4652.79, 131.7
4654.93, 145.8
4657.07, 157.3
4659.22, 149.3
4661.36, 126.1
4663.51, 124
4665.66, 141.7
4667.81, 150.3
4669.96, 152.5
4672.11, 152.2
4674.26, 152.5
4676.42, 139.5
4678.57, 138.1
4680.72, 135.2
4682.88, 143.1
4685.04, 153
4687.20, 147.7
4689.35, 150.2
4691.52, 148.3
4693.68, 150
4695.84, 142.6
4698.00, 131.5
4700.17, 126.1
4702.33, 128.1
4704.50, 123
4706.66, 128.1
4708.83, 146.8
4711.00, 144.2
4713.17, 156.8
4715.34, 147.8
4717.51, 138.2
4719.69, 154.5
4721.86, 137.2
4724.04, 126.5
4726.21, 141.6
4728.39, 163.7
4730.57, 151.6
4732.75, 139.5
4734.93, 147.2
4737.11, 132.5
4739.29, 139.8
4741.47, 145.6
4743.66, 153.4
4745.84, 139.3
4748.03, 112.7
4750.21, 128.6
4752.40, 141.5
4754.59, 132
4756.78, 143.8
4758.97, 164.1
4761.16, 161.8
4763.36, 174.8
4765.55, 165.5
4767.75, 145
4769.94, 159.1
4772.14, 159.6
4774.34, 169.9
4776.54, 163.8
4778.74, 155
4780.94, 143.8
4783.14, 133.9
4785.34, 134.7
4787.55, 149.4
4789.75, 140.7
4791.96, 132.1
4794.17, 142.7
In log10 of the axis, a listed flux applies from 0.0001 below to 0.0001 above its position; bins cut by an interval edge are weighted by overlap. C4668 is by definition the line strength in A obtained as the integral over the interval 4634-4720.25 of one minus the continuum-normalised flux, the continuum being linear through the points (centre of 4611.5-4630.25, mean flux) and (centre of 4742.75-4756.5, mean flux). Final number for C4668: -4.2 A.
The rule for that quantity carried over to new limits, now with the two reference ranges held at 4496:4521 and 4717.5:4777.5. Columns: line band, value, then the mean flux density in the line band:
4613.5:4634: 1.1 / 141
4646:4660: 0.2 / 146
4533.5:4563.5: 2.8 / 134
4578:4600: -0.9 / 154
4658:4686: 1.0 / 143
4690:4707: 1.4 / 135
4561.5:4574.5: 1.1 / 136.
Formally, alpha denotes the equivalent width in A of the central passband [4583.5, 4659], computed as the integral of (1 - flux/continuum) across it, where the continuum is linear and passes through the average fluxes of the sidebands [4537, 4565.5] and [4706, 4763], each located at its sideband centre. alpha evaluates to -4.6 A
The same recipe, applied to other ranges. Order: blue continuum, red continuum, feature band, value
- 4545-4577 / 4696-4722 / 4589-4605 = -1.6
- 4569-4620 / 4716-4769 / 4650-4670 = 0.7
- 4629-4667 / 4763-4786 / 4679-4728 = 2.4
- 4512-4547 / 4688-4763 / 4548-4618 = -2.9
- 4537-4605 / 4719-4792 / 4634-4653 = -0.2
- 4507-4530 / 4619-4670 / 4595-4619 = -0.2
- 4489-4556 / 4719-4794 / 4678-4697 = -0.1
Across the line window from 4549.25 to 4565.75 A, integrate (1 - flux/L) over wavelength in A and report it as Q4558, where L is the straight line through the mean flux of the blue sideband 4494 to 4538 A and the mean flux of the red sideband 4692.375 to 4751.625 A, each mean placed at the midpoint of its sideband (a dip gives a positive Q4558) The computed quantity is 1.03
